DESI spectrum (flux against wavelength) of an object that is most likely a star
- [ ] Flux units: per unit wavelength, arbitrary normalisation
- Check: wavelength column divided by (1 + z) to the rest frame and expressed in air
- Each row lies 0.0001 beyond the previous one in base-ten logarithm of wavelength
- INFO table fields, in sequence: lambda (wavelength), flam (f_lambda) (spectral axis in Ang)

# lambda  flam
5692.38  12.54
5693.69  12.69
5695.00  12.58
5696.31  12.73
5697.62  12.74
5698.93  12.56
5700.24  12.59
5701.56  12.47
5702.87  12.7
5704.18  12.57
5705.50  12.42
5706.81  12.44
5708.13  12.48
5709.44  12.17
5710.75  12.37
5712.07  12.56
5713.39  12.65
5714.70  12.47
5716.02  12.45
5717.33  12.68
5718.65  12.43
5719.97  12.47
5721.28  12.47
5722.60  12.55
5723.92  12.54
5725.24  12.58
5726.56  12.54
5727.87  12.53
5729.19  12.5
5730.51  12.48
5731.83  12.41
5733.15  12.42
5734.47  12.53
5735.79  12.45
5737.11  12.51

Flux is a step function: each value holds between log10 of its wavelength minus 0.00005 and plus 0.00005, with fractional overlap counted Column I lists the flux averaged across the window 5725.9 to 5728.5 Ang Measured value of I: 12.6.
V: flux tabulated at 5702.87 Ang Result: 12.7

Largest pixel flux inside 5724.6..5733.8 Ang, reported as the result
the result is 12.58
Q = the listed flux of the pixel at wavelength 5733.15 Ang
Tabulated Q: 12.42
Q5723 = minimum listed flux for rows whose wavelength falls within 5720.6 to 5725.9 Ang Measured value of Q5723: 12.47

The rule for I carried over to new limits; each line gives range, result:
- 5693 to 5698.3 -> 12.7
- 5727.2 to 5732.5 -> 12.5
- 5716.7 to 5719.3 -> 12.5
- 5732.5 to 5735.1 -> 12.5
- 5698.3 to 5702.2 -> 12.5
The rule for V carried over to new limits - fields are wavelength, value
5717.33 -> 12.68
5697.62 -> 12.74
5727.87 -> 12.53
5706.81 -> 12.44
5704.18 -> 12.57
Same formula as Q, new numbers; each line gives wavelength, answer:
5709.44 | 12.17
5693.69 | 12.69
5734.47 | 12.53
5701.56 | 12.47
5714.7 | 12.47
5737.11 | 12.51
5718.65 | 12.43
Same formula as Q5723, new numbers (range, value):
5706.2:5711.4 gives 12.17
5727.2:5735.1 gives 12.41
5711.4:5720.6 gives 12.43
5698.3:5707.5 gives 12.42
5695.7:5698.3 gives 12.73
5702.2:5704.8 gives 12.57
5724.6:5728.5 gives 12.53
